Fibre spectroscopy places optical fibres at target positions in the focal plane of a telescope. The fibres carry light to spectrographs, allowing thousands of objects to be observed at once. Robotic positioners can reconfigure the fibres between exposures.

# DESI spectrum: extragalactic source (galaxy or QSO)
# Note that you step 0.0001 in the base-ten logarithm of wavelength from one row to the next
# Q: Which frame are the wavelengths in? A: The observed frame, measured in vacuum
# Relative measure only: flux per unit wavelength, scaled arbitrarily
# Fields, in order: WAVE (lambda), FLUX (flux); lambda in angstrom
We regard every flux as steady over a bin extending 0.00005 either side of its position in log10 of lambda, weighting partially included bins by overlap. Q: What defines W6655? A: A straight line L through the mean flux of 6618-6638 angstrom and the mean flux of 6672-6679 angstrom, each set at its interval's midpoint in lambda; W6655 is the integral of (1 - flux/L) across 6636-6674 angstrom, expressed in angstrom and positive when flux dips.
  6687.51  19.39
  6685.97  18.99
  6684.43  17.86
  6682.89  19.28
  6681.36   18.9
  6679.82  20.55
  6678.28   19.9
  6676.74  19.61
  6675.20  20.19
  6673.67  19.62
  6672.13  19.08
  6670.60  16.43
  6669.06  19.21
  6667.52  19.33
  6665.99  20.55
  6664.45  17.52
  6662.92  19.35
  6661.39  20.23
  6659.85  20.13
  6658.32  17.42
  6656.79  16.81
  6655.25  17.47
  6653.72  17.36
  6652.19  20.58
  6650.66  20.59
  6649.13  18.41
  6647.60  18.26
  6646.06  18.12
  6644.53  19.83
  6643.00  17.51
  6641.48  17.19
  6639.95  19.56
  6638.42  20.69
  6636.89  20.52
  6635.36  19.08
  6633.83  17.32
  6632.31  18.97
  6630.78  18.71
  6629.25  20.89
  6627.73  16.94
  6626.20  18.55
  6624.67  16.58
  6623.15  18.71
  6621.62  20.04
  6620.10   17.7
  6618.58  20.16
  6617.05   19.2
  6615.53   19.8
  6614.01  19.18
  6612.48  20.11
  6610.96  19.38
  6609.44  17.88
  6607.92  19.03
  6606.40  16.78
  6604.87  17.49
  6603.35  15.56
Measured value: 0.9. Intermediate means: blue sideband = 18.8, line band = 18.9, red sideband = 19.7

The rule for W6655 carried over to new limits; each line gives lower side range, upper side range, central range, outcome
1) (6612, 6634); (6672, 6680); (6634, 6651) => 0.23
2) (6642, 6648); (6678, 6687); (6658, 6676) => -0.24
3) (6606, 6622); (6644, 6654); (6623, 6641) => 0.20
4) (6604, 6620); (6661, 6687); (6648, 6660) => 0.36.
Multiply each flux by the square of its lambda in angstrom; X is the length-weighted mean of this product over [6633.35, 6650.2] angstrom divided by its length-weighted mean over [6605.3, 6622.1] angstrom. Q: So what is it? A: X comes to 1.0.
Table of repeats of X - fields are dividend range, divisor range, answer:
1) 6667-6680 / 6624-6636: 1.06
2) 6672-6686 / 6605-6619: 1.05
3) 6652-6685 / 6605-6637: 1.02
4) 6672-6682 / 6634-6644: 1.05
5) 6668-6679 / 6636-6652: 1.01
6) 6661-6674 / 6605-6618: 1.02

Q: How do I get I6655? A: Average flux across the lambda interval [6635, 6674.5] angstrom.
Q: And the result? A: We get 18.9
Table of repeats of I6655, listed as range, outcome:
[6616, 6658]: 18.7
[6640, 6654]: 18.7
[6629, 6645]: 19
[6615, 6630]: 18.8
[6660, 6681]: 19.4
